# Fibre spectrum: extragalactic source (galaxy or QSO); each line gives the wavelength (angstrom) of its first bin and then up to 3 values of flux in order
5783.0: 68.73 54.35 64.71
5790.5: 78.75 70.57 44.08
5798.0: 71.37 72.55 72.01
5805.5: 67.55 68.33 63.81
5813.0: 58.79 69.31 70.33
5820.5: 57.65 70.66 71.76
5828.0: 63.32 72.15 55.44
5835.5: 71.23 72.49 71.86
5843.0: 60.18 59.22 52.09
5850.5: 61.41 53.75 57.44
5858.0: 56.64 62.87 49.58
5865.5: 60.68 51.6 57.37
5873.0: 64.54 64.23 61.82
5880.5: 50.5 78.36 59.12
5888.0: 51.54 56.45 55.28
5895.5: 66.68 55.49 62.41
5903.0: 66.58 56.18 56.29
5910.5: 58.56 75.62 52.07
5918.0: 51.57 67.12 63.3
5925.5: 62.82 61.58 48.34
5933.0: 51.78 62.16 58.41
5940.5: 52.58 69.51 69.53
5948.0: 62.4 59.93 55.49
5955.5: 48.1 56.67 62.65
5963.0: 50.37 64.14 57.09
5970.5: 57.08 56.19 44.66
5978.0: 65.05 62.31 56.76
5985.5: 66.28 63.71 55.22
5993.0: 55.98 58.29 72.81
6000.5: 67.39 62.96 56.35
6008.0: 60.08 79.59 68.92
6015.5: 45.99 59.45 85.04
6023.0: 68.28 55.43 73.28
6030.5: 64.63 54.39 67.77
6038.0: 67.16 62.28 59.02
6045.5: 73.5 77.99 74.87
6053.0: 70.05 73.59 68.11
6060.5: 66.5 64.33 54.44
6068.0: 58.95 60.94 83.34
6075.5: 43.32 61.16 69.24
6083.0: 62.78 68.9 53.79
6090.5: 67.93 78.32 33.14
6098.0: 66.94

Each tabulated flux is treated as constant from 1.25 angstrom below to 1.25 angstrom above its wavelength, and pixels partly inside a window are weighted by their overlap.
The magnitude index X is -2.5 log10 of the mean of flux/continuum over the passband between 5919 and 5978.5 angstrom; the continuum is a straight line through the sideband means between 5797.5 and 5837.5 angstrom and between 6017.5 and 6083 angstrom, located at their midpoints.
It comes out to 0.14 mag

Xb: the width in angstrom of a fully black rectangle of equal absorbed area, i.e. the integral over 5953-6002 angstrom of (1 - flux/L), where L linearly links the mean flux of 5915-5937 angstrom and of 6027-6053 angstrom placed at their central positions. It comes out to 2.7 angstrom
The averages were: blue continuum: 58.1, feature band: 58.9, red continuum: 67.6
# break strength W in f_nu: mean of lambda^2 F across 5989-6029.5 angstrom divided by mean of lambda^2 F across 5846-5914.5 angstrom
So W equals 1.13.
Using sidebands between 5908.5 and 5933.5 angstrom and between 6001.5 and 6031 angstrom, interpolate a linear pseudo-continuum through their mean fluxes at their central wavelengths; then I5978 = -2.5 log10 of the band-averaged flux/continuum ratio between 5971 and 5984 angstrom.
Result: 0.10 mag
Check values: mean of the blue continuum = 59.4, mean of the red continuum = 65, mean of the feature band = 57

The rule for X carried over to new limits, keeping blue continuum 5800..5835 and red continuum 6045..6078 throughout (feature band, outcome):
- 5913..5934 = 0.141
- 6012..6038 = 0.036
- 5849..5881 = 0.151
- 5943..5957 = 0.114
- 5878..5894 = 0.135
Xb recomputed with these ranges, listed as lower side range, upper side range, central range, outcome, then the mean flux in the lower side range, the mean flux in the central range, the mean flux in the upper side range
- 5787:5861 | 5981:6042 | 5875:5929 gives 3.13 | 64.8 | 60.6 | 63.6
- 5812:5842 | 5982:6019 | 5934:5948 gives 0.33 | 67.1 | 62.2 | 62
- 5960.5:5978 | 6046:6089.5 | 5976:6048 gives -4.34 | 56.2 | 63.9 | 65.6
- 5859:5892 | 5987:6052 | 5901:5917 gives -0.09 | 59.1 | 60.8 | 65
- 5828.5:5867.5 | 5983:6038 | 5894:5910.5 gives 0.42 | 61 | 60.4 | 63.8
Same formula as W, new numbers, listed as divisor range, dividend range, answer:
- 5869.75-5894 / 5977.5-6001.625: 1.08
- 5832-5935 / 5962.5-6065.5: 1.11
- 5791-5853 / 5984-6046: 1.05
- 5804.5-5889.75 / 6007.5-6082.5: 1.13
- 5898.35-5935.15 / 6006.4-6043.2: 1.13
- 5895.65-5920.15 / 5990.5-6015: 1.09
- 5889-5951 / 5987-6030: 1.10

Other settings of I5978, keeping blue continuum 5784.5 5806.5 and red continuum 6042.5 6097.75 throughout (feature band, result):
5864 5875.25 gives 0.12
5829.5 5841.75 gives -0.04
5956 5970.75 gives 0.14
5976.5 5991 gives 0.06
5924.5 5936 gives 0.15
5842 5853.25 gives 0.15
